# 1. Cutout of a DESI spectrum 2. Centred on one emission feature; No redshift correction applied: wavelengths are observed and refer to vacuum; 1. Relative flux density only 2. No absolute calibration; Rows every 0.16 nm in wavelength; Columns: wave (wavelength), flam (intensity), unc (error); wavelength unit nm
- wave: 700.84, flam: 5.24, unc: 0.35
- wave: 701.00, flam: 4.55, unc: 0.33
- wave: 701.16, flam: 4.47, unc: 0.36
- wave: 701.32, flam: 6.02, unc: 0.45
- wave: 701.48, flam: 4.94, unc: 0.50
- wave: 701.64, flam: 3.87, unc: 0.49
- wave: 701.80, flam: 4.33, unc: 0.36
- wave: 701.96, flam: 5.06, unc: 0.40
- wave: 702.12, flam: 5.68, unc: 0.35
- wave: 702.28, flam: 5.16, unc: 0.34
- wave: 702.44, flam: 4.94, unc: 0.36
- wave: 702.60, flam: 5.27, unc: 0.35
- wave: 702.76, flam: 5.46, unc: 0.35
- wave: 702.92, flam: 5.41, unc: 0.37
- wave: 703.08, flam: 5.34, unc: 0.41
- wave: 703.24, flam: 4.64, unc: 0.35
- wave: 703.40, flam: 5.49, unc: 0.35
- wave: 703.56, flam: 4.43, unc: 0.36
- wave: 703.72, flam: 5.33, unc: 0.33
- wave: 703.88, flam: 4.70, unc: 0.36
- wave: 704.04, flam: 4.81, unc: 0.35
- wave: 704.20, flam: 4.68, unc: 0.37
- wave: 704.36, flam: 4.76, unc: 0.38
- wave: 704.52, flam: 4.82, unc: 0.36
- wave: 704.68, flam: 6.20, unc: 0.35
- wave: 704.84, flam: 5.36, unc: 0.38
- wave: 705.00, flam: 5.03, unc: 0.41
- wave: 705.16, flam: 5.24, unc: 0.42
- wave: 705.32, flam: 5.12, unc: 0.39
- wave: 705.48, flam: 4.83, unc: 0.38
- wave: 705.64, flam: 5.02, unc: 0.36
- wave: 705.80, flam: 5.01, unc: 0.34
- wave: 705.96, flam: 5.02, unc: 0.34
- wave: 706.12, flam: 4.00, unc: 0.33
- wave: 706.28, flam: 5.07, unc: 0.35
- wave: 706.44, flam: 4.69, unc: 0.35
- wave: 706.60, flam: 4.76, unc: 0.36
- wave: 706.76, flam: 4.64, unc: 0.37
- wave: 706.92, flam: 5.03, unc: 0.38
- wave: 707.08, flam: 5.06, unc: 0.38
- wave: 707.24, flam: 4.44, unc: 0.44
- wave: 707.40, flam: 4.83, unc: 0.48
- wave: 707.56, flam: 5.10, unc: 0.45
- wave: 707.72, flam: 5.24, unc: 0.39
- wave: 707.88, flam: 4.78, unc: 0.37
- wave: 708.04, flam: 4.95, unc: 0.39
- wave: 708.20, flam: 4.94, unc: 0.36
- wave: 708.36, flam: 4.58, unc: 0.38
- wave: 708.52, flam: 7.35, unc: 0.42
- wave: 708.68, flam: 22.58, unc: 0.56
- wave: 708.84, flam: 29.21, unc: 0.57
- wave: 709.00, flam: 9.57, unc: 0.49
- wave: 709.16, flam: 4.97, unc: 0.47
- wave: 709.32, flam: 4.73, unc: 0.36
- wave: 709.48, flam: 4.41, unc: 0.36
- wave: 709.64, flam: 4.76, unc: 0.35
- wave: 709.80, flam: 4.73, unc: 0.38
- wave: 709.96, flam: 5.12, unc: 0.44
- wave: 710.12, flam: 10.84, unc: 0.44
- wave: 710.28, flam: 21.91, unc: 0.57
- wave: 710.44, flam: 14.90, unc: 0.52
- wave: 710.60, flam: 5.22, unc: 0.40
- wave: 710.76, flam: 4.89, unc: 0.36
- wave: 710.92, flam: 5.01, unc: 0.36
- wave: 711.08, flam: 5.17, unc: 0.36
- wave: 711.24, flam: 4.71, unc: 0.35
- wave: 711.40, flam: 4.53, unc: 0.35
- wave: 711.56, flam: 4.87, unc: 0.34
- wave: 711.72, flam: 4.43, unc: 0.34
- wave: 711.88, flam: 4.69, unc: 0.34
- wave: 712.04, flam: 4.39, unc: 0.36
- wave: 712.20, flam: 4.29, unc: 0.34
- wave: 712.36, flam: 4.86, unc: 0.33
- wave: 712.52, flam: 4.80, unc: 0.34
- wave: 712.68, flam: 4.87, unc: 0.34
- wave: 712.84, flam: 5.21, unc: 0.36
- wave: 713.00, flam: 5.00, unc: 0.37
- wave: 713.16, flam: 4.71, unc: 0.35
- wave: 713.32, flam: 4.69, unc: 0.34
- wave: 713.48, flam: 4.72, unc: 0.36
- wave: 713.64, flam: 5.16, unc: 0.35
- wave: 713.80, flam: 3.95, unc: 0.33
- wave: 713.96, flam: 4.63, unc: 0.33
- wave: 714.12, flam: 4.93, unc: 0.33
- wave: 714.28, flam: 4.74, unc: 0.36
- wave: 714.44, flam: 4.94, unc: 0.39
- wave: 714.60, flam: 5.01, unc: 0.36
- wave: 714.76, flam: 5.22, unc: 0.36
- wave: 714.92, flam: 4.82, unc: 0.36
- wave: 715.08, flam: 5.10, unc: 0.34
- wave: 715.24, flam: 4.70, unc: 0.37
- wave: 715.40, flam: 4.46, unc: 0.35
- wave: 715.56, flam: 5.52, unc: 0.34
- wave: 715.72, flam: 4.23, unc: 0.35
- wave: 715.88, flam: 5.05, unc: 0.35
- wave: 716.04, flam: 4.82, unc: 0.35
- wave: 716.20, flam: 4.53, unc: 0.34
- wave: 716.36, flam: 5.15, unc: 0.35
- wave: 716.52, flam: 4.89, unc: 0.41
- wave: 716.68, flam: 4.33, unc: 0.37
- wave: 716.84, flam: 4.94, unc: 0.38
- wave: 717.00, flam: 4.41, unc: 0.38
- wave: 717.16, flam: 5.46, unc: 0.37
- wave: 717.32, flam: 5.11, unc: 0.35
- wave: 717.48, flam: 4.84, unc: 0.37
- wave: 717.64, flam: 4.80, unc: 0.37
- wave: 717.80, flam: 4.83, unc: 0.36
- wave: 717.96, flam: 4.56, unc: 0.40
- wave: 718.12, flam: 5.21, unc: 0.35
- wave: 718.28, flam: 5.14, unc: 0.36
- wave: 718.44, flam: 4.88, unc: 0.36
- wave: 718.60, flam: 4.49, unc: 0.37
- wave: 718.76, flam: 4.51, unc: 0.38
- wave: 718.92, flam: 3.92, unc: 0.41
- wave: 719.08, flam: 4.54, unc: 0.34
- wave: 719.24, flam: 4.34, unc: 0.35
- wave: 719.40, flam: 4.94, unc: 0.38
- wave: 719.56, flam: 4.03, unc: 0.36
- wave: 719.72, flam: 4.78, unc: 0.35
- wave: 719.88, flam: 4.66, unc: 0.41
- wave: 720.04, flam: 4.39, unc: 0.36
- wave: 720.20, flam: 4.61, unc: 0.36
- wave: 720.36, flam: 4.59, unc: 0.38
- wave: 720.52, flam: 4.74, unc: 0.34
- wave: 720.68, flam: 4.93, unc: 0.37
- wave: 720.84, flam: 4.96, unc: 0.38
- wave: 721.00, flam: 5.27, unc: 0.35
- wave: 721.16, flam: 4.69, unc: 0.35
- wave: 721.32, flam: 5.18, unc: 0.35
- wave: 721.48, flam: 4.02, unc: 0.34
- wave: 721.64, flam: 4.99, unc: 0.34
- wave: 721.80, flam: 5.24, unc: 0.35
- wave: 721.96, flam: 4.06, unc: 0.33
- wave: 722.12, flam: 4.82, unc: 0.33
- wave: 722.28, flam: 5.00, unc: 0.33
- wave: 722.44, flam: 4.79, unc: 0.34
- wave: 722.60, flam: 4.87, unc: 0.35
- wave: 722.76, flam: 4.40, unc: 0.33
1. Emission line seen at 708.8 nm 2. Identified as [S II]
